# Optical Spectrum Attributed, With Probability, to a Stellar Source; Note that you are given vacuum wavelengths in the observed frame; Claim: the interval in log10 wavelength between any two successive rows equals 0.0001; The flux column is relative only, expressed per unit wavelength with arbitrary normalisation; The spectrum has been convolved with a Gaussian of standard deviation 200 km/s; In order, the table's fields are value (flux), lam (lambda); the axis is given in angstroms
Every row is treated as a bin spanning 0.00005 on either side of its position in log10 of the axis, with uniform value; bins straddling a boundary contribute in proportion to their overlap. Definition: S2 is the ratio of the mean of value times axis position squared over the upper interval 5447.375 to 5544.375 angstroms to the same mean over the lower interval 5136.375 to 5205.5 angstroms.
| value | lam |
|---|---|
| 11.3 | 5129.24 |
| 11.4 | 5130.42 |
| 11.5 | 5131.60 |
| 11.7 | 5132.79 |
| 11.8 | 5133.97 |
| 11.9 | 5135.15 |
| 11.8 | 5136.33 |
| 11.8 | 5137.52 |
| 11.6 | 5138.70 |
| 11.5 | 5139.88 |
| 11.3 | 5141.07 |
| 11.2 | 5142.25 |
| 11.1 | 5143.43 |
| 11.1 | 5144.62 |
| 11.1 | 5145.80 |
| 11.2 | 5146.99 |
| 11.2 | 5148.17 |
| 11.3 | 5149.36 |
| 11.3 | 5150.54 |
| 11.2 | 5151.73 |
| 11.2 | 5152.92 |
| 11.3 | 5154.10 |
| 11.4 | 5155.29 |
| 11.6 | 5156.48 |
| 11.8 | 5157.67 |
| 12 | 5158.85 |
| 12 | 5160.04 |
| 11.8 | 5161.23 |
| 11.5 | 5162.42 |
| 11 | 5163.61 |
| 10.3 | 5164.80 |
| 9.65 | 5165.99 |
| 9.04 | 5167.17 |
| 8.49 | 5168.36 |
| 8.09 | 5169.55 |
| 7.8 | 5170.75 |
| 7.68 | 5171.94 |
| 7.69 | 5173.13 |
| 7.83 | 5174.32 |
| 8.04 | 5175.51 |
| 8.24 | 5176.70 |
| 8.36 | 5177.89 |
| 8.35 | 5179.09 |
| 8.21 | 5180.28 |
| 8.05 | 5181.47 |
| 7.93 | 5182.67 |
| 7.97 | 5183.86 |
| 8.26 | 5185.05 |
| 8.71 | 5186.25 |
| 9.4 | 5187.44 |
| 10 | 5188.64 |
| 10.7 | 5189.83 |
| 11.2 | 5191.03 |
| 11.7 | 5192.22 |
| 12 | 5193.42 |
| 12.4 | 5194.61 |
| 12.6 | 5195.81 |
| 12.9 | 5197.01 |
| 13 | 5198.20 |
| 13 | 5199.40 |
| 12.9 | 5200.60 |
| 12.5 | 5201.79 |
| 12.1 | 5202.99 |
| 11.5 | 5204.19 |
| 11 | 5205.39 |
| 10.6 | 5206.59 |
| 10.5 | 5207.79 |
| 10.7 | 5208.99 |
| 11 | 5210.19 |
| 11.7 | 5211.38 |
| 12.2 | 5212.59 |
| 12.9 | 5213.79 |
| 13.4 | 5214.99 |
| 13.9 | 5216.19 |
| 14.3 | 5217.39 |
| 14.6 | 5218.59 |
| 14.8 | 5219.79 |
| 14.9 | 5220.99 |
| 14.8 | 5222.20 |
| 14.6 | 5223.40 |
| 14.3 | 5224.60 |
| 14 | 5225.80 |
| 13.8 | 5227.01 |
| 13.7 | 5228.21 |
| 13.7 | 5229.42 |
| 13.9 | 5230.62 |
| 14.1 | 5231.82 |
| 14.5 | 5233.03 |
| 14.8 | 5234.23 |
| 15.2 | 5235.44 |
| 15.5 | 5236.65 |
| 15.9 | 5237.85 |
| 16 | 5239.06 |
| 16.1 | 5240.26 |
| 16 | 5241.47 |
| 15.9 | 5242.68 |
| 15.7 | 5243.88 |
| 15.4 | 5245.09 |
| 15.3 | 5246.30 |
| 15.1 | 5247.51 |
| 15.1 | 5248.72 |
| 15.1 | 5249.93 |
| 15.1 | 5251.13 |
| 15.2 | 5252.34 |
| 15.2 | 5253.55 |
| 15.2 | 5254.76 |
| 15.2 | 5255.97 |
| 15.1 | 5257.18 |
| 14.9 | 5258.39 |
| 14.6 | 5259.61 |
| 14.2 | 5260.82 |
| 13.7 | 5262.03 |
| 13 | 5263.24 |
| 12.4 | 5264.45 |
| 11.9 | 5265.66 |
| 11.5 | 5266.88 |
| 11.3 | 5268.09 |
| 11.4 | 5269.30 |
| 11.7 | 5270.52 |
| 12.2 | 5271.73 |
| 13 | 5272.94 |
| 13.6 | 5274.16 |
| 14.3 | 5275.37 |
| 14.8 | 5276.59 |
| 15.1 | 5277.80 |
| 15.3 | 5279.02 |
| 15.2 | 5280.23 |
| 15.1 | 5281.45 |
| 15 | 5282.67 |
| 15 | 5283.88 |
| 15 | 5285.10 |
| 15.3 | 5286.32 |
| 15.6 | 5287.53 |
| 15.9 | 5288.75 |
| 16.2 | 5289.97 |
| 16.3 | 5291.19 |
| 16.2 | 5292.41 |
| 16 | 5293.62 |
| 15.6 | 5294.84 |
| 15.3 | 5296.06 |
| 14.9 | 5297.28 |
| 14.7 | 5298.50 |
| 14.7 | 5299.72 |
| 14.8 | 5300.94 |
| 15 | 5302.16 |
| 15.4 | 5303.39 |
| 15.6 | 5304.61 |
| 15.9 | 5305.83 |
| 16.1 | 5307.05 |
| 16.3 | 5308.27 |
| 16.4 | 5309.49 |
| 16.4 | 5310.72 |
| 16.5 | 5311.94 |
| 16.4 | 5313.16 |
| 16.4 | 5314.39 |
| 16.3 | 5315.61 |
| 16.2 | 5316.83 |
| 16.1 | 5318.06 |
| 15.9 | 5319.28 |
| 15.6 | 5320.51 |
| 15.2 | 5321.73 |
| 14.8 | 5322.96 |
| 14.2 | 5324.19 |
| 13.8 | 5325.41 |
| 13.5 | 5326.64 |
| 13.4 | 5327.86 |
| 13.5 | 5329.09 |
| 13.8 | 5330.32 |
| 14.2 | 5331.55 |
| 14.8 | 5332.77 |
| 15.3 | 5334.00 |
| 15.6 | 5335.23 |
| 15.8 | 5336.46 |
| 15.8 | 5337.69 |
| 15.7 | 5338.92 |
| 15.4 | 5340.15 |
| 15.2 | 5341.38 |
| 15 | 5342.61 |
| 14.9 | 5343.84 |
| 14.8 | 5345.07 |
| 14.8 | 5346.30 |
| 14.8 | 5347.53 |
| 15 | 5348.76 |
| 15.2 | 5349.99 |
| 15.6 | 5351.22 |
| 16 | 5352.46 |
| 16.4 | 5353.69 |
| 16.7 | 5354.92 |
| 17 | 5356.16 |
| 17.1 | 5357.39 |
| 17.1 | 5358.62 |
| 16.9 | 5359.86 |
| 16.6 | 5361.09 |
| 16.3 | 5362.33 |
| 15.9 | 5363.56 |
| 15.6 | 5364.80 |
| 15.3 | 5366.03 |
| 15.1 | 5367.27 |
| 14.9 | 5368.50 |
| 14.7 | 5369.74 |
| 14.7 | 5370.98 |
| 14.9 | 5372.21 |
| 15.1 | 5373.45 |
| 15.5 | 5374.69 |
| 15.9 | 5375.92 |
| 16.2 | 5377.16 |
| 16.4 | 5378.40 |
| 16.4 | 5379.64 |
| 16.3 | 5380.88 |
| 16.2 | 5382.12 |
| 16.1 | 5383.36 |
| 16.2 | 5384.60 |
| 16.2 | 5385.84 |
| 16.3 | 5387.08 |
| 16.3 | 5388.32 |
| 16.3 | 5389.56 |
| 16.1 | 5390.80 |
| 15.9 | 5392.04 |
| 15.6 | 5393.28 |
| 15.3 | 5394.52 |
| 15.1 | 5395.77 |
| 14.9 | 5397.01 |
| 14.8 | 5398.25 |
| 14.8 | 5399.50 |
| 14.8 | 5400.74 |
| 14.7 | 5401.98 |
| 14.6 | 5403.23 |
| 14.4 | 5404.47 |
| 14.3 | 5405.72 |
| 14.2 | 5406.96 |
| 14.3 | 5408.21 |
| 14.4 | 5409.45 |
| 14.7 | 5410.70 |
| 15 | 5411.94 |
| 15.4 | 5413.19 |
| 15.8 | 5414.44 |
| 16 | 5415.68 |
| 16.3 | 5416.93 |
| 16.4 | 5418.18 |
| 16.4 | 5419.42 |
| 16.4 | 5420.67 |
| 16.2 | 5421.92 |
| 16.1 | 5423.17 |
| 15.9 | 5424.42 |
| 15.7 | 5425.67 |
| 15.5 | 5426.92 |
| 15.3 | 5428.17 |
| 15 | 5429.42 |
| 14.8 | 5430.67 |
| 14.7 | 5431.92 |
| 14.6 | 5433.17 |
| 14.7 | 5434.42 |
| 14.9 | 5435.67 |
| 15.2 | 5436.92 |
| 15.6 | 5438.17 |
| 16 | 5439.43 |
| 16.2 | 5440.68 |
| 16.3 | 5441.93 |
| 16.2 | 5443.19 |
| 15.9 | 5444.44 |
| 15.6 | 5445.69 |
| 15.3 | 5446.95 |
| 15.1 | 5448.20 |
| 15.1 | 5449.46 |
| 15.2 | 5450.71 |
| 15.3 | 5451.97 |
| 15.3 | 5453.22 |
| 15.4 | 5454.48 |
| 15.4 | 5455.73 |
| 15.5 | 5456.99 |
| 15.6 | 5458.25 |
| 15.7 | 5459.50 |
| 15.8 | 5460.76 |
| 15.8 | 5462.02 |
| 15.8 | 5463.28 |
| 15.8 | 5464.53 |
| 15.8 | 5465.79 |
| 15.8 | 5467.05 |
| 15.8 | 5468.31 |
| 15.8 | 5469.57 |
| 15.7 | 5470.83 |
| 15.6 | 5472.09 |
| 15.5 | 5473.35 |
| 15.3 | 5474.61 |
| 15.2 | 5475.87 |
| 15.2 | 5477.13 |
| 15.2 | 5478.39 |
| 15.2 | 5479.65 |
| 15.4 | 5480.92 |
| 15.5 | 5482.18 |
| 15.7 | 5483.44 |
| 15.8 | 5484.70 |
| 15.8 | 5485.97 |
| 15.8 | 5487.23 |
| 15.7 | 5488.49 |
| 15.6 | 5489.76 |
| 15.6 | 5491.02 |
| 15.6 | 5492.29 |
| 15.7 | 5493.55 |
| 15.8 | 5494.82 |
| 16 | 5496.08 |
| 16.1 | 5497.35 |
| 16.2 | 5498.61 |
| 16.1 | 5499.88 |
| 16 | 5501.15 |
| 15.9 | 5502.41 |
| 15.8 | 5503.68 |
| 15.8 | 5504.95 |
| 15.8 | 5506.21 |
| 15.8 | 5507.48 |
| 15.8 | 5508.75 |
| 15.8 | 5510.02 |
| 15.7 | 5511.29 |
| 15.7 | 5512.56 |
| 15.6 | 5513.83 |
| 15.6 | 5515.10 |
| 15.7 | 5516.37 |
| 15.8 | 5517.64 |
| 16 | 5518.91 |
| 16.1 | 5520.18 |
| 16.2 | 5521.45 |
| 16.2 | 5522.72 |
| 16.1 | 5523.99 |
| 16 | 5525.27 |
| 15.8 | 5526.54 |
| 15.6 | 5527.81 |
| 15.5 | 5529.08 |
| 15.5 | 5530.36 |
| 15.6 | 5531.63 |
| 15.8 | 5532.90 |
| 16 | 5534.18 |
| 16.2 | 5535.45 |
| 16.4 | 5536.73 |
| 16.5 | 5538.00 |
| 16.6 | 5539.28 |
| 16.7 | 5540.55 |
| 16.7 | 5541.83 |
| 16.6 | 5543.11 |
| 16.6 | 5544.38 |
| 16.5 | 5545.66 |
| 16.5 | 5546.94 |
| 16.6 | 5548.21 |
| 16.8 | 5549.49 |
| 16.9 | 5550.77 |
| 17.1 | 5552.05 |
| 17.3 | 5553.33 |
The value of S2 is 1.7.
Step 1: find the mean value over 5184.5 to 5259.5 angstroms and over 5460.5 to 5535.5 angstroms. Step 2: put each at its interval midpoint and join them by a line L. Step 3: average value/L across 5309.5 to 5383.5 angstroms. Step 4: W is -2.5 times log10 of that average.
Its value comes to -0.073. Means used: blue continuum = 13.5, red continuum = 15.7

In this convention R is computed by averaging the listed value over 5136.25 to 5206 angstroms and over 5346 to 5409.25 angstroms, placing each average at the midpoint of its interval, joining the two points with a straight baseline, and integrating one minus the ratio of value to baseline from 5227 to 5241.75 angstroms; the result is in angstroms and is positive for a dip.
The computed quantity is -3.41 angstroms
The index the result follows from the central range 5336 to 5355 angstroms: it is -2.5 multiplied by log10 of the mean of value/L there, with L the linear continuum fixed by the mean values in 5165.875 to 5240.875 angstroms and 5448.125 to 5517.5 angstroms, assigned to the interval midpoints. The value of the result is -0.126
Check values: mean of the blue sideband 11.7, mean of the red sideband 15.6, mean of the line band 15.4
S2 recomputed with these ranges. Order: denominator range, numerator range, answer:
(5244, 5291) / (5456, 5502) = 1.18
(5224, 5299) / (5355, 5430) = 1.12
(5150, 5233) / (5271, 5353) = 1.40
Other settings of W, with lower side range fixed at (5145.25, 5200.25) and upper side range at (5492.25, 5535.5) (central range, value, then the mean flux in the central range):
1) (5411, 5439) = -0.08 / 15.5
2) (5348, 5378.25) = -0.18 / 15.8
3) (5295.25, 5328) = -0.23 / 15.4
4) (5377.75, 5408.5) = -0.12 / 15.5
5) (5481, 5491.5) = -0.02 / 15.7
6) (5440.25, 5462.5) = -0.05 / 15.6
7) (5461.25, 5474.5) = -0.04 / 15.7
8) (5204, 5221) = -0.15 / 12.5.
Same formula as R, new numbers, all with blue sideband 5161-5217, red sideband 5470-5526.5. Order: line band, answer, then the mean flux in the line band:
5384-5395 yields -1.7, 16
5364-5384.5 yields -3.0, 15.6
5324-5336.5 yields -1.4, 14.3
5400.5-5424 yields -1.7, 15.3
